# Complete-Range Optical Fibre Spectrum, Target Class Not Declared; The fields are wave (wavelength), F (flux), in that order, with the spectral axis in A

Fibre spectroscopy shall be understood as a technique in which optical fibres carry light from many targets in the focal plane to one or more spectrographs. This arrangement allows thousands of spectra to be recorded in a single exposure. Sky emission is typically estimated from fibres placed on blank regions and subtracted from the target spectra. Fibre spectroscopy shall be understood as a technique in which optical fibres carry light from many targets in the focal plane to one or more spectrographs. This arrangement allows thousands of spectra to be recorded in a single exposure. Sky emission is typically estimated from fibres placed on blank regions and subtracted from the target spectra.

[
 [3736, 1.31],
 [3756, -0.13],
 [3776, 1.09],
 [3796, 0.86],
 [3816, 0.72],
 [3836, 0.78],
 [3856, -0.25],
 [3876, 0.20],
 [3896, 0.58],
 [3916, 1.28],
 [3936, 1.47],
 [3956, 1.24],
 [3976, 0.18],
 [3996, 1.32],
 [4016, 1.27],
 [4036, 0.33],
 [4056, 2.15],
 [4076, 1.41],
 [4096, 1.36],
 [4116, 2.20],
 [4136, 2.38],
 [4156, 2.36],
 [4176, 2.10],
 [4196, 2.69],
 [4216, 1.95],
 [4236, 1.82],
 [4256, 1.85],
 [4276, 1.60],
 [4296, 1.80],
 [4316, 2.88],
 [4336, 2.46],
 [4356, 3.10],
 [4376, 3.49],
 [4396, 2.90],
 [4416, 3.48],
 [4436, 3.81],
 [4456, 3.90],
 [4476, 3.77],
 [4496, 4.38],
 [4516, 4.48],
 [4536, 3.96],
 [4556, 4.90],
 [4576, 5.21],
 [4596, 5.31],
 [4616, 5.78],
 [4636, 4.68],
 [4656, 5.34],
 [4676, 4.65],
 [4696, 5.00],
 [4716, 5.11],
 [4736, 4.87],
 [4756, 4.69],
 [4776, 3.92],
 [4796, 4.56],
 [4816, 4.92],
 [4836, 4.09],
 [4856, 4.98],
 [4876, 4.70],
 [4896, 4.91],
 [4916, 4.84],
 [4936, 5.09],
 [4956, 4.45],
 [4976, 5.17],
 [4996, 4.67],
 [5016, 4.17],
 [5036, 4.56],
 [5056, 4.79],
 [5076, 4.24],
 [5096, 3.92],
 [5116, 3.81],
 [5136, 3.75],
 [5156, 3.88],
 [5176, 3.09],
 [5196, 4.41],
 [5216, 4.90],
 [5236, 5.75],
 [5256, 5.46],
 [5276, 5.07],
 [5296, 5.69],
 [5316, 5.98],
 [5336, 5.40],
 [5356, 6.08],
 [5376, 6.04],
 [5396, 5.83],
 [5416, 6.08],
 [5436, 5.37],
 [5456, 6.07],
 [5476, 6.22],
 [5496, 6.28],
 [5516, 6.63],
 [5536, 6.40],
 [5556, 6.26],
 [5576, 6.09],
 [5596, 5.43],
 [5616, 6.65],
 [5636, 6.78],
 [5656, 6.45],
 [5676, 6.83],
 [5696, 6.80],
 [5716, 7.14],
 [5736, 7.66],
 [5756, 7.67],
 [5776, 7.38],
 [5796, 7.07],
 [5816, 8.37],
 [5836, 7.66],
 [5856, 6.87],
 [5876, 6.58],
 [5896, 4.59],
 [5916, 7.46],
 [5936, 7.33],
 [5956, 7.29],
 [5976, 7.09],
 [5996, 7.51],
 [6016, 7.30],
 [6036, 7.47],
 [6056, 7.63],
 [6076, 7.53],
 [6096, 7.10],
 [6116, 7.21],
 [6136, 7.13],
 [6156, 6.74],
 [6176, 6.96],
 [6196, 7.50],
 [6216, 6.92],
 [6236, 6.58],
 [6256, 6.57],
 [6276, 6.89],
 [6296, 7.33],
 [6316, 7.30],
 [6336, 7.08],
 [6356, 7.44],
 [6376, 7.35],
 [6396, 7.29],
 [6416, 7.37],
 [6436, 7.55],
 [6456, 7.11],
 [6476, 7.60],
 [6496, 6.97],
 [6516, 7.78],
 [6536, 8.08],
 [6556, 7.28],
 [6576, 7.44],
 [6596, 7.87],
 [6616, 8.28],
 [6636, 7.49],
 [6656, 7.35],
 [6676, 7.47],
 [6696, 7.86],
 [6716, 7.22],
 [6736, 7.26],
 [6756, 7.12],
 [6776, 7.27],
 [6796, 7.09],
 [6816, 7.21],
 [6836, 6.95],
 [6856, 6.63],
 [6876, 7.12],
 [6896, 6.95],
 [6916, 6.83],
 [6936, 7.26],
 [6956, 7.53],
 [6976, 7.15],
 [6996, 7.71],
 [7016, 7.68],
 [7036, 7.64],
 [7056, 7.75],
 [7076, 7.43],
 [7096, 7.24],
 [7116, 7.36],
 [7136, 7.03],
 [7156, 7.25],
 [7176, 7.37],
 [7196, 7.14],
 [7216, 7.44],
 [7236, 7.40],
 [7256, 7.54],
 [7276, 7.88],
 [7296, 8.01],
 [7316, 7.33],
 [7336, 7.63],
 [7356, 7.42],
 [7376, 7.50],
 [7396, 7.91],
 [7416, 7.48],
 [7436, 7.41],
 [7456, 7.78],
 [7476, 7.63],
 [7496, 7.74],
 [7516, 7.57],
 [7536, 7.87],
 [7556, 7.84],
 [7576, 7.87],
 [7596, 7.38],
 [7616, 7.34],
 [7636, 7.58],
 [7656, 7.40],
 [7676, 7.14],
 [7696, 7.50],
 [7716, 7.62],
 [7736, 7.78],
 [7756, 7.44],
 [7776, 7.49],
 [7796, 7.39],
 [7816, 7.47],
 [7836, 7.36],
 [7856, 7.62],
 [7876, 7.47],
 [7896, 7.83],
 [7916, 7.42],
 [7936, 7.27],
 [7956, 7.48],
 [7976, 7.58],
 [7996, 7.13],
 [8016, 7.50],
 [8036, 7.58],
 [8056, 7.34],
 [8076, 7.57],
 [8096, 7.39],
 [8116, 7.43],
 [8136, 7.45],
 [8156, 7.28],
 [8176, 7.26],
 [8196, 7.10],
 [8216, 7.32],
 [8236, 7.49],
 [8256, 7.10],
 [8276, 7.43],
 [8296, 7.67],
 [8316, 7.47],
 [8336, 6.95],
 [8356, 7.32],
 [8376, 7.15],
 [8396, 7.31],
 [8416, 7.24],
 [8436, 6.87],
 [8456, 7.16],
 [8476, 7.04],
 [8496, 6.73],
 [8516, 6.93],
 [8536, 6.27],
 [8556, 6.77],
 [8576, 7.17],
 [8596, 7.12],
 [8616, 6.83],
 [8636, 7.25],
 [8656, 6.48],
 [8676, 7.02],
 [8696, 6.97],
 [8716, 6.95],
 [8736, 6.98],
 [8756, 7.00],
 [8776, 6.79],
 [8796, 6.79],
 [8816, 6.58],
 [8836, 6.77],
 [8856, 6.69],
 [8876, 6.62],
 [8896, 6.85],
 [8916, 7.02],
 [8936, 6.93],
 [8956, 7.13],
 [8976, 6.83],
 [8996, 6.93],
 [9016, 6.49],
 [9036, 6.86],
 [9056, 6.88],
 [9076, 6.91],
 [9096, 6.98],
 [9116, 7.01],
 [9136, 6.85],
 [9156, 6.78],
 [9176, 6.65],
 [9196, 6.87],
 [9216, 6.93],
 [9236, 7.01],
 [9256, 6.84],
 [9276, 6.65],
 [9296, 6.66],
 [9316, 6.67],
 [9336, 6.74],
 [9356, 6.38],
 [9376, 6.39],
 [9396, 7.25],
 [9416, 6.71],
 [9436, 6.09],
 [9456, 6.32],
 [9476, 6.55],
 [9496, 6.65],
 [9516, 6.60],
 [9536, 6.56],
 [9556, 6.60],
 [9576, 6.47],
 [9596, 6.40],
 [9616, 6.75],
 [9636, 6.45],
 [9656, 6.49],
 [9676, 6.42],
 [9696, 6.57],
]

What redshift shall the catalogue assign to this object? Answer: 0.00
